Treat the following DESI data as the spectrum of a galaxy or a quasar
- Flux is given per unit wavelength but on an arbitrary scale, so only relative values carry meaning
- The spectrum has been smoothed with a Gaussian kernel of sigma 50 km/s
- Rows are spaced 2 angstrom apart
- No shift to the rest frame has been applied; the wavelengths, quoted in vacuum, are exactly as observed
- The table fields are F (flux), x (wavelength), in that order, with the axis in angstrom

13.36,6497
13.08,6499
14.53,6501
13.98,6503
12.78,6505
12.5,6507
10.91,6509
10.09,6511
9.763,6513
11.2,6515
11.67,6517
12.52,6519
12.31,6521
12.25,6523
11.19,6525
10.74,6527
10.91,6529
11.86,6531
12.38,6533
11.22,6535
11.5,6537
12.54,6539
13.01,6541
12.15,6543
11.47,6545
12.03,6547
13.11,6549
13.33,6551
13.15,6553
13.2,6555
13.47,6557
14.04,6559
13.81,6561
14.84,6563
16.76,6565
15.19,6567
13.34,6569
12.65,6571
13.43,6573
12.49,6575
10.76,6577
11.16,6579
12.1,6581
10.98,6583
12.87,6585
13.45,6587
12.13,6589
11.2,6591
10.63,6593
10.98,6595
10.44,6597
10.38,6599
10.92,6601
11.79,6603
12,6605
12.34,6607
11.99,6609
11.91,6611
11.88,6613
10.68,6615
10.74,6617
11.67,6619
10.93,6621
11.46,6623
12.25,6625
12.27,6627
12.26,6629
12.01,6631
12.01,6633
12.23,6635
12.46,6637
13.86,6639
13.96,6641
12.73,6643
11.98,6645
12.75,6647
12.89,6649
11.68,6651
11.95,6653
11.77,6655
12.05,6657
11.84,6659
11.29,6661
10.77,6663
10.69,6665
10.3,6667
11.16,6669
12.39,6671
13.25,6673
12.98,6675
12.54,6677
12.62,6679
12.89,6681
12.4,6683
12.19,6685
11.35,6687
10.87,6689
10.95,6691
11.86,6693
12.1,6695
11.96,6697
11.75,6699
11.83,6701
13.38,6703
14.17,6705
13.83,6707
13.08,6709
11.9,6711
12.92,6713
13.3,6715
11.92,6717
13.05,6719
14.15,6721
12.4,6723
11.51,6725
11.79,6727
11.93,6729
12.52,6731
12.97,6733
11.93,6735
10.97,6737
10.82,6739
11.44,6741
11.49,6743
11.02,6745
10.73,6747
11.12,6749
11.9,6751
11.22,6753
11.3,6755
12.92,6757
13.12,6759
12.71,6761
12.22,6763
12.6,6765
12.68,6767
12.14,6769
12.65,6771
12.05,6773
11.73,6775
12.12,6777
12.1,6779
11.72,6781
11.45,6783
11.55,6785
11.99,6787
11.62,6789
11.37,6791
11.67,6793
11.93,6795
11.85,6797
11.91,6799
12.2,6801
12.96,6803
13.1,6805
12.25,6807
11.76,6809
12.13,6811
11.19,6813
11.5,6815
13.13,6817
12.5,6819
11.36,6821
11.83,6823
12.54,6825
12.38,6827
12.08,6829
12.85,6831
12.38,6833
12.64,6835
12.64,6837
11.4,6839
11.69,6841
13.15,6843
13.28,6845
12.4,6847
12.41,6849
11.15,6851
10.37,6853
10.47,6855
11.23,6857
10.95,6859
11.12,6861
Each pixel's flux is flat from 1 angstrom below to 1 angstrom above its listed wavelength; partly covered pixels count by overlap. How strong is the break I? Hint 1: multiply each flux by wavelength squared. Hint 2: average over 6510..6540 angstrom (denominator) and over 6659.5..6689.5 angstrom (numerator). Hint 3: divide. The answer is 1.08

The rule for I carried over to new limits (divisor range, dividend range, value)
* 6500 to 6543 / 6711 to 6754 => 1.07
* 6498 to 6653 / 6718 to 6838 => 1.05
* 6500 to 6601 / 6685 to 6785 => 1.04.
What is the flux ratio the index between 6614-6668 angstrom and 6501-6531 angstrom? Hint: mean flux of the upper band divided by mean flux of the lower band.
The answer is 1.0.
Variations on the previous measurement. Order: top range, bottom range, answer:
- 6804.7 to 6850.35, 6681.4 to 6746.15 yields 1.01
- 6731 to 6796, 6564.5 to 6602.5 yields 0.98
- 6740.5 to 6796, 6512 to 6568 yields 0.95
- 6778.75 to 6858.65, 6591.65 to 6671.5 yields 1.02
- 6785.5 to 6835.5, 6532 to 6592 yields 0.95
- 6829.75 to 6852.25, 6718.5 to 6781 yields 1.03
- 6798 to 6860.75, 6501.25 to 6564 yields 0.98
